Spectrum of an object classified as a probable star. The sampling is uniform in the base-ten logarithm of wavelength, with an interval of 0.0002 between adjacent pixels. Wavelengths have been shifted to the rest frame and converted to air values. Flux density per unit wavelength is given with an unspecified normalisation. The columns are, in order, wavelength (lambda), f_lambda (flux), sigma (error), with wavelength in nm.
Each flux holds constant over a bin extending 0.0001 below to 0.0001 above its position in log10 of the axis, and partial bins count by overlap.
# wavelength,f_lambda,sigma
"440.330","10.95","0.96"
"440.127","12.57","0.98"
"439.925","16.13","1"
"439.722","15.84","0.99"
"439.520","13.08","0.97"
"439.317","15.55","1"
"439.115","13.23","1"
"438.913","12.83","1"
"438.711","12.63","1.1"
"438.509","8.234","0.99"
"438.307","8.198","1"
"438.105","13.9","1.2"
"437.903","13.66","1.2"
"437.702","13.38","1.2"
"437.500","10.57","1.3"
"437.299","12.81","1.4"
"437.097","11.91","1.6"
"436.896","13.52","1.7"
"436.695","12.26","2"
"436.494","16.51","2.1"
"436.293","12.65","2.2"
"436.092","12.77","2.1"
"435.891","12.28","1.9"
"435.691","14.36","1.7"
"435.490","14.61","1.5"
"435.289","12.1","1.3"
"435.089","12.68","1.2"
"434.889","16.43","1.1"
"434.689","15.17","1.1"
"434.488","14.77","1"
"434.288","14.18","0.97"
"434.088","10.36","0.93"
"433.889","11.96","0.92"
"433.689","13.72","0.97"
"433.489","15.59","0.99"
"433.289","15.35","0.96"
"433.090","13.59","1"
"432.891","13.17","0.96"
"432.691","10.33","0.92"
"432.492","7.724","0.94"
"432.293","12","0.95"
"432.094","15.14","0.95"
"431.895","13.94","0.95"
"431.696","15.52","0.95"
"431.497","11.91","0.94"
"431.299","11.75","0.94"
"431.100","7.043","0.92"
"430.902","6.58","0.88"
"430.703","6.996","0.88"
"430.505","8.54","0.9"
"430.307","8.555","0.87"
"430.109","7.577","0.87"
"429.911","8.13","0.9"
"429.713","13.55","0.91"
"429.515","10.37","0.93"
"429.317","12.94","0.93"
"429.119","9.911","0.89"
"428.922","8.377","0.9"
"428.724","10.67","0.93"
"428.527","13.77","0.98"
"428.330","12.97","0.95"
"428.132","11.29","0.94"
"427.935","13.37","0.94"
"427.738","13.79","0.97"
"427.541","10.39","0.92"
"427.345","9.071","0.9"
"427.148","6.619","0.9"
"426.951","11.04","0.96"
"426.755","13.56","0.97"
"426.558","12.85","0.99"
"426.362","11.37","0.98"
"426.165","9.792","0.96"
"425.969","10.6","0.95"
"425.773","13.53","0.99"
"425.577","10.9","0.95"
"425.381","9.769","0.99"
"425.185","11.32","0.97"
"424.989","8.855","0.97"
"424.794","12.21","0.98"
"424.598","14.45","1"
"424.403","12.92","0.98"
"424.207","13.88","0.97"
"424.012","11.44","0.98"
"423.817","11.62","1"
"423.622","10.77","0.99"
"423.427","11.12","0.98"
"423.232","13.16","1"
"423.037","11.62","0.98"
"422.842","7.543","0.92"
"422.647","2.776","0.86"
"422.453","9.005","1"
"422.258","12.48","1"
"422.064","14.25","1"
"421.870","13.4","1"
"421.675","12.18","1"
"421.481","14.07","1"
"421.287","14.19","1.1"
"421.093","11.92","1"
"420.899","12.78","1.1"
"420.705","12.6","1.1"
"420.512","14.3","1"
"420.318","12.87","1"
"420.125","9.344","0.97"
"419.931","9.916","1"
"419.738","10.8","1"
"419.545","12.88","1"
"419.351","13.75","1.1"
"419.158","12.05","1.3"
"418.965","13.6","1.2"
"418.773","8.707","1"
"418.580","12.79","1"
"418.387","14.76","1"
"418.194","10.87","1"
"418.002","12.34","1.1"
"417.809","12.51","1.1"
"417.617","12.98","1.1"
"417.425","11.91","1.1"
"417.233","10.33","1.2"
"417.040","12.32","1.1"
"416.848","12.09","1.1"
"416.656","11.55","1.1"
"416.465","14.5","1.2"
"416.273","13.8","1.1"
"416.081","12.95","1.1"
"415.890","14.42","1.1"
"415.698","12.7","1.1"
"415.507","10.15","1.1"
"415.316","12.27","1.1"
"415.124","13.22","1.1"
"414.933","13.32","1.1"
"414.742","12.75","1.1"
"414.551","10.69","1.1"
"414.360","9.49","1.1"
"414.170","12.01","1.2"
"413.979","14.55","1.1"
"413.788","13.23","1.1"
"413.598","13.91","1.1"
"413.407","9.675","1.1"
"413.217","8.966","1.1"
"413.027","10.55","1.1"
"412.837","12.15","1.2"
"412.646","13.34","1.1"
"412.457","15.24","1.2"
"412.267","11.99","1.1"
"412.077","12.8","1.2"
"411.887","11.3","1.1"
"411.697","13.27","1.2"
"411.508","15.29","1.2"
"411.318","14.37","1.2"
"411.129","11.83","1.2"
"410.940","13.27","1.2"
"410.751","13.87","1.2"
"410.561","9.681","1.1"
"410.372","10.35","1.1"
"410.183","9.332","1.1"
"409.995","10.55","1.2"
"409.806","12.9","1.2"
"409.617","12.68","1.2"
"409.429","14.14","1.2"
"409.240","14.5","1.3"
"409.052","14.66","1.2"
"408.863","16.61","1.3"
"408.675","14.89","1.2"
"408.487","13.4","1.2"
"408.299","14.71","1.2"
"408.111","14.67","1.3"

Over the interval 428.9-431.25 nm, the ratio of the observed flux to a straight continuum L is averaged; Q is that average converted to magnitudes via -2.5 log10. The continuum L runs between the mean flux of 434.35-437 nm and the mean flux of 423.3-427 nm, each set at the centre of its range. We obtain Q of 0.36 mag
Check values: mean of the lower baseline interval 11.7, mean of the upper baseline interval 13.9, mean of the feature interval 9.12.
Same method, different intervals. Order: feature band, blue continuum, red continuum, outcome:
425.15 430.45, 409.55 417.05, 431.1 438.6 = 0.161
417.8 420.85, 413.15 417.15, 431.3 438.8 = 0.029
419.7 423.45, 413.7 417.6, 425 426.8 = 0.024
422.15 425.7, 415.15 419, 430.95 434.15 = 0.137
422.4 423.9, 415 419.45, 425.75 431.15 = 0.174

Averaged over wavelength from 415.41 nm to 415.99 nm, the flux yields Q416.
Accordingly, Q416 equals 12.4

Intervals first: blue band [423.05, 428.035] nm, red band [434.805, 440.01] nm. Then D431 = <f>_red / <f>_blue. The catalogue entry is 1.1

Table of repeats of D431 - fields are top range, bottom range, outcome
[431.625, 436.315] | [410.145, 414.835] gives 1.10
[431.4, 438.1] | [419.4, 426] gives 1.14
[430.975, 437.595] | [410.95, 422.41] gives 1.04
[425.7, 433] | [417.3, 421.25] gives 0.90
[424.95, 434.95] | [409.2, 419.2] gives 0.93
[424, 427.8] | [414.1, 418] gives 0.93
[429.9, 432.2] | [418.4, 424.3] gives 0.87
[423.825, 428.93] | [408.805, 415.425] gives 0.92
